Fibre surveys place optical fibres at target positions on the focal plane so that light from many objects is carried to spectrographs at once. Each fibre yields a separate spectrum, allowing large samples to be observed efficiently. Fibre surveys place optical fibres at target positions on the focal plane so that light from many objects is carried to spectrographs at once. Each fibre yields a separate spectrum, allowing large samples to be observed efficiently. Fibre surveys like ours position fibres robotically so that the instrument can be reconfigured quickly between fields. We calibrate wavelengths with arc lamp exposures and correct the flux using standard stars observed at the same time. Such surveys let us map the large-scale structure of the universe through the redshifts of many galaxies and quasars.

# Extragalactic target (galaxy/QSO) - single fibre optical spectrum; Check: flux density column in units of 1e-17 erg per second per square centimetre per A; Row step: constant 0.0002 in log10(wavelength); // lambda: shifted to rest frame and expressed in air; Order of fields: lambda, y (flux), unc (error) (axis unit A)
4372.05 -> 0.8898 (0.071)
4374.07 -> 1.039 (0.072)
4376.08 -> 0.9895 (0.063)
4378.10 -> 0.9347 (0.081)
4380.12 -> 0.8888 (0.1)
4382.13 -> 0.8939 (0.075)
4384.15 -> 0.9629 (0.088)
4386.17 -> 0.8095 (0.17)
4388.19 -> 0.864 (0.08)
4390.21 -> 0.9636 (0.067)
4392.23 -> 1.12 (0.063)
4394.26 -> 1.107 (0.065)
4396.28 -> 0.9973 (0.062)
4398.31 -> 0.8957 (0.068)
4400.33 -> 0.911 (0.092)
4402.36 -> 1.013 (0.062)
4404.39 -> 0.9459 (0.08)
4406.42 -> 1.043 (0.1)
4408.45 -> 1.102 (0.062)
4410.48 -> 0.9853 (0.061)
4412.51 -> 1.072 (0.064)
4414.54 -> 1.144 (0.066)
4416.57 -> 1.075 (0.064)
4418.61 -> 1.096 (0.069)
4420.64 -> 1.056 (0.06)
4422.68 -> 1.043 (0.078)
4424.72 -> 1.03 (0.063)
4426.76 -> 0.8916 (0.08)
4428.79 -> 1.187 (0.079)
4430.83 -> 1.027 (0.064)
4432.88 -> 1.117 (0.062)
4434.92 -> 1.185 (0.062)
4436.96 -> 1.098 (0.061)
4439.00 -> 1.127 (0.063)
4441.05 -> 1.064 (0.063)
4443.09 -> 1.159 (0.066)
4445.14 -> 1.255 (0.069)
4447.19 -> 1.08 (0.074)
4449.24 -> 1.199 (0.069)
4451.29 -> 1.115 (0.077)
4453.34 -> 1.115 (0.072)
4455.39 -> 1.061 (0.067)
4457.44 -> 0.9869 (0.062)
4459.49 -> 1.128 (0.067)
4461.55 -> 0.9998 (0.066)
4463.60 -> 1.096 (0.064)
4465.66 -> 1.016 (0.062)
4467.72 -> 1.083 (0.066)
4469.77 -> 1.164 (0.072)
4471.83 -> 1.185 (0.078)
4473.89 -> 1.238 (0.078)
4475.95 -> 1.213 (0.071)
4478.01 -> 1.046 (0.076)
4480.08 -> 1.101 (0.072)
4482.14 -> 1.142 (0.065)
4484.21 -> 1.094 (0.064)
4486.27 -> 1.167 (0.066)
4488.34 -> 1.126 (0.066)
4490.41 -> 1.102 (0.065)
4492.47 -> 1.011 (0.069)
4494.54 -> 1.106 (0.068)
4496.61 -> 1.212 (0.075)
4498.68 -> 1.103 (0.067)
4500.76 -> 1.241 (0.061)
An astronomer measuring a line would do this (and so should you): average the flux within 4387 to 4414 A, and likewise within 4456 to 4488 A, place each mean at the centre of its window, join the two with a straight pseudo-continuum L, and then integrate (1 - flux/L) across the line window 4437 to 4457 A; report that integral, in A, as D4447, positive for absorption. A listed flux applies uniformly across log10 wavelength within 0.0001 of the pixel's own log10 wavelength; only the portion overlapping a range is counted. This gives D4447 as -1.0 A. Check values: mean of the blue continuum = 1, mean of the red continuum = 1.11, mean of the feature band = 1.12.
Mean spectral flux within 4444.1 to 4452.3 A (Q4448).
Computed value 1.16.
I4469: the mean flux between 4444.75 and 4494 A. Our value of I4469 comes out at 1.11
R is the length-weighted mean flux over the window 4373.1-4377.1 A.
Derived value 1.01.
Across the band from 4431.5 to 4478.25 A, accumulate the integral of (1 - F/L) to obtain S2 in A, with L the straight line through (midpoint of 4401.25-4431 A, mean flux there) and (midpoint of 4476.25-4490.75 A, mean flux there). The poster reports -1.4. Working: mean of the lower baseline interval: 1.05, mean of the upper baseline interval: 1.12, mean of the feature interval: 1.12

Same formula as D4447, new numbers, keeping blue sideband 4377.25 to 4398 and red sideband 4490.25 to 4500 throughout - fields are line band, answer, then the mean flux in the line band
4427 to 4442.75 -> -1.3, 1.11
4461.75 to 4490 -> -1.1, 1.12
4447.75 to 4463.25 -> -0.5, 1.09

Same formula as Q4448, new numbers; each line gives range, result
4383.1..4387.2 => 0.886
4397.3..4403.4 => 0.94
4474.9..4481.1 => 1.12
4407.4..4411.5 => 1.04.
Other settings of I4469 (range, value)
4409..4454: 1.1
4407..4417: 1.08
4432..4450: 1.14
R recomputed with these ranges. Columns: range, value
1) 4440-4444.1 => 1.11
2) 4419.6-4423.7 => 1.05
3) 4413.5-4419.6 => 1.1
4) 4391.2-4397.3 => 1.07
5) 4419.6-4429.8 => 1.04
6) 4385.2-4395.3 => 0.974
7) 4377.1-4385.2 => 0.92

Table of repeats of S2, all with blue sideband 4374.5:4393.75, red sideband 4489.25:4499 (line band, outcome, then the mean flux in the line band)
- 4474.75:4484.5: -0.3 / 1.12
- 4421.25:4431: -0.3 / 1.04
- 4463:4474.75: -0.7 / 1.13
